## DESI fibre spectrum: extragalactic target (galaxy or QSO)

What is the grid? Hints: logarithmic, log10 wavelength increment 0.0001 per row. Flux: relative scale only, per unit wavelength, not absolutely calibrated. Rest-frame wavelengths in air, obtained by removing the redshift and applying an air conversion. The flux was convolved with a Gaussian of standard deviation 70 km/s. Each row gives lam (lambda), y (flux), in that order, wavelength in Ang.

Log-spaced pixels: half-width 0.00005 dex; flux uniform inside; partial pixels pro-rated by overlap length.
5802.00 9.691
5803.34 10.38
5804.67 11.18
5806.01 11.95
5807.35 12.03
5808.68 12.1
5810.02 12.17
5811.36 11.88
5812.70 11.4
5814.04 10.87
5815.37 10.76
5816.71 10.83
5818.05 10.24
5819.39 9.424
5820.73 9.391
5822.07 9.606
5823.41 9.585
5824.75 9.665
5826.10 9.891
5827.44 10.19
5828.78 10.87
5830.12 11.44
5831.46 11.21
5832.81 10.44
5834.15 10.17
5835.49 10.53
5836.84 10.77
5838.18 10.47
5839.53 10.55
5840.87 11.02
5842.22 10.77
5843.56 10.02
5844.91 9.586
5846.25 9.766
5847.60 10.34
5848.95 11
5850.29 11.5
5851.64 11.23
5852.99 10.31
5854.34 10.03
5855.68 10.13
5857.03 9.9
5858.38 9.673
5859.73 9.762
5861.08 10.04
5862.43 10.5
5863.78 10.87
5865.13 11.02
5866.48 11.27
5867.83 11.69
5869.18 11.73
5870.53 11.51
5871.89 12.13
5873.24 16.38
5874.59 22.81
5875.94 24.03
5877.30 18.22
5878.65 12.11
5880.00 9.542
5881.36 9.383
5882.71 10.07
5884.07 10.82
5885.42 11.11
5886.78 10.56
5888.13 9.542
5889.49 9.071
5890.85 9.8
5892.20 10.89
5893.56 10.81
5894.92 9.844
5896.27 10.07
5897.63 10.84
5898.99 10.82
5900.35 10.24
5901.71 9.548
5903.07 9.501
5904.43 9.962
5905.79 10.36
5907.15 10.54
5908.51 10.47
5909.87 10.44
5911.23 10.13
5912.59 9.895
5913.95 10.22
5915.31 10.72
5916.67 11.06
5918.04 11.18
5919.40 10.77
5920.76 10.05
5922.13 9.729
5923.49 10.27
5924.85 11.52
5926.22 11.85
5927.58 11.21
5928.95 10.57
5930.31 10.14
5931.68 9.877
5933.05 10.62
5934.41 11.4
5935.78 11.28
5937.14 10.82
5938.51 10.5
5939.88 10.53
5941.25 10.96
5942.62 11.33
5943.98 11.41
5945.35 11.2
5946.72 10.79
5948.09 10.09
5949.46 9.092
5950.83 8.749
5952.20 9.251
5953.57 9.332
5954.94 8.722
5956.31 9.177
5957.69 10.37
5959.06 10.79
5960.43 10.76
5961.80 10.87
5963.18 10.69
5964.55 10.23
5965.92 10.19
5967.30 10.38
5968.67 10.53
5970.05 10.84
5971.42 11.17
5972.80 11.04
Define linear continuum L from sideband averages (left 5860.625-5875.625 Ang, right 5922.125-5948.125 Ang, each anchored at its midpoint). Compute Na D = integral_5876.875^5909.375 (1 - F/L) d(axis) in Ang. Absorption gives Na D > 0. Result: 4.5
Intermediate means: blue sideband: 13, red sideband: 10.9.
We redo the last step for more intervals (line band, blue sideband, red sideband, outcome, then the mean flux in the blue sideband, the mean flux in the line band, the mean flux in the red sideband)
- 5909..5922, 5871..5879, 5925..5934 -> 2.14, 17.7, 10.5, 10.8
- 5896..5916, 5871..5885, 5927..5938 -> 3.62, 14.4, 10.3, 10.7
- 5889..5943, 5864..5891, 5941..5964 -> 4.10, 12.7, 10.5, 10.2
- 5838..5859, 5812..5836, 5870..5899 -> 1.43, 10.4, 10.4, 12.3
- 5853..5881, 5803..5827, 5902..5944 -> -5.00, 10.7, 12.6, 10.6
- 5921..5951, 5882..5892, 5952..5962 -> -2.03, 10.2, 10.7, 9.9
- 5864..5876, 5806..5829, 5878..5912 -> -4.30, 10.7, 14.1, 10.3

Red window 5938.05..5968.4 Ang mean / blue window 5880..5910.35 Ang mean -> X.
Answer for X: 1.01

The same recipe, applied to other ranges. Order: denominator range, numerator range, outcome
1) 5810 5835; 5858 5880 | 1.27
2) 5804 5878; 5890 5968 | 0.91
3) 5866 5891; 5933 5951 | 0.84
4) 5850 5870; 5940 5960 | 0.95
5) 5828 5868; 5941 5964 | 0.97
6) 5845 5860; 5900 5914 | 0.98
